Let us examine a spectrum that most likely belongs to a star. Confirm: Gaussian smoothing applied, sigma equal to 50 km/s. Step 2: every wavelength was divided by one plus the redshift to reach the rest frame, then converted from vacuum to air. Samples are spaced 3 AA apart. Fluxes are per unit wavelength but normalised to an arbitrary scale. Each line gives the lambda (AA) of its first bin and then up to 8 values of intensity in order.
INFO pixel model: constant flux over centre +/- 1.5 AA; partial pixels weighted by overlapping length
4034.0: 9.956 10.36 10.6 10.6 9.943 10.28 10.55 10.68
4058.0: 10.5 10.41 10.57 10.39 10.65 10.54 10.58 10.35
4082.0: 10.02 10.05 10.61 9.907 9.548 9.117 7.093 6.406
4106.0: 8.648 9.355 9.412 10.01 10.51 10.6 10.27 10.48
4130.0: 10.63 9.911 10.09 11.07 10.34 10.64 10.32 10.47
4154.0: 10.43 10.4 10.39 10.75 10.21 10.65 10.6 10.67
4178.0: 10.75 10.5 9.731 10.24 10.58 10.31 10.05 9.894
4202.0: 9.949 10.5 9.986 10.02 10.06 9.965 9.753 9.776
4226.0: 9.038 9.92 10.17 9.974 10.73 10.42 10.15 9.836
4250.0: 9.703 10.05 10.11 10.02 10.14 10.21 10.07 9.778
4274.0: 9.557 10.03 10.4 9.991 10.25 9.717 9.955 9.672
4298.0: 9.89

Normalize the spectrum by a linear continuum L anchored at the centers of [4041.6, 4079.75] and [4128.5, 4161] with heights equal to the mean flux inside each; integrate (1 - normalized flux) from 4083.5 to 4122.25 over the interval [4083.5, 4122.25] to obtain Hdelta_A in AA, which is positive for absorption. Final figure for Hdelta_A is 4.2 AA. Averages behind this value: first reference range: 10.5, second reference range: 10.4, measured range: 9.32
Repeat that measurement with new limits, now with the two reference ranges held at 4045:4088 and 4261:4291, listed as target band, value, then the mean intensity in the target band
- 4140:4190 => -1.1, 10.5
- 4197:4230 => 0.8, 9.9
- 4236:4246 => -0.3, 10.4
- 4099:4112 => 2.8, 8.08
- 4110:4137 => 0.3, 10.2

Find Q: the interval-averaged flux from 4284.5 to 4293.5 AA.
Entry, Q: 9.97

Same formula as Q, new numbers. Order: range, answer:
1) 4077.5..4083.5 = 10.2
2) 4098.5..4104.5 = 6.75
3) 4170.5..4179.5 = 10.7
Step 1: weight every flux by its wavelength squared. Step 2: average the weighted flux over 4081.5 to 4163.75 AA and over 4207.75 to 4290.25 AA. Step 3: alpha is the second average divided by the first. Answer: 1.1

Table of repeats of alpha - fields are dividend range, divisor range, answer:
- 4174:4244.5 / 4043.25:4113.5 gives 1.10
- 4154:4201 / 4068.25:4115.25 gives 1.14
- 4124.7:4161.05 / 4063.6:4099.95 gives 1.07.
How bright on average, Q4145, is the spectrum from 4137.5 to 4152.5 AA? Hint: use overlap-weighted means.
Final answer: 10.6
